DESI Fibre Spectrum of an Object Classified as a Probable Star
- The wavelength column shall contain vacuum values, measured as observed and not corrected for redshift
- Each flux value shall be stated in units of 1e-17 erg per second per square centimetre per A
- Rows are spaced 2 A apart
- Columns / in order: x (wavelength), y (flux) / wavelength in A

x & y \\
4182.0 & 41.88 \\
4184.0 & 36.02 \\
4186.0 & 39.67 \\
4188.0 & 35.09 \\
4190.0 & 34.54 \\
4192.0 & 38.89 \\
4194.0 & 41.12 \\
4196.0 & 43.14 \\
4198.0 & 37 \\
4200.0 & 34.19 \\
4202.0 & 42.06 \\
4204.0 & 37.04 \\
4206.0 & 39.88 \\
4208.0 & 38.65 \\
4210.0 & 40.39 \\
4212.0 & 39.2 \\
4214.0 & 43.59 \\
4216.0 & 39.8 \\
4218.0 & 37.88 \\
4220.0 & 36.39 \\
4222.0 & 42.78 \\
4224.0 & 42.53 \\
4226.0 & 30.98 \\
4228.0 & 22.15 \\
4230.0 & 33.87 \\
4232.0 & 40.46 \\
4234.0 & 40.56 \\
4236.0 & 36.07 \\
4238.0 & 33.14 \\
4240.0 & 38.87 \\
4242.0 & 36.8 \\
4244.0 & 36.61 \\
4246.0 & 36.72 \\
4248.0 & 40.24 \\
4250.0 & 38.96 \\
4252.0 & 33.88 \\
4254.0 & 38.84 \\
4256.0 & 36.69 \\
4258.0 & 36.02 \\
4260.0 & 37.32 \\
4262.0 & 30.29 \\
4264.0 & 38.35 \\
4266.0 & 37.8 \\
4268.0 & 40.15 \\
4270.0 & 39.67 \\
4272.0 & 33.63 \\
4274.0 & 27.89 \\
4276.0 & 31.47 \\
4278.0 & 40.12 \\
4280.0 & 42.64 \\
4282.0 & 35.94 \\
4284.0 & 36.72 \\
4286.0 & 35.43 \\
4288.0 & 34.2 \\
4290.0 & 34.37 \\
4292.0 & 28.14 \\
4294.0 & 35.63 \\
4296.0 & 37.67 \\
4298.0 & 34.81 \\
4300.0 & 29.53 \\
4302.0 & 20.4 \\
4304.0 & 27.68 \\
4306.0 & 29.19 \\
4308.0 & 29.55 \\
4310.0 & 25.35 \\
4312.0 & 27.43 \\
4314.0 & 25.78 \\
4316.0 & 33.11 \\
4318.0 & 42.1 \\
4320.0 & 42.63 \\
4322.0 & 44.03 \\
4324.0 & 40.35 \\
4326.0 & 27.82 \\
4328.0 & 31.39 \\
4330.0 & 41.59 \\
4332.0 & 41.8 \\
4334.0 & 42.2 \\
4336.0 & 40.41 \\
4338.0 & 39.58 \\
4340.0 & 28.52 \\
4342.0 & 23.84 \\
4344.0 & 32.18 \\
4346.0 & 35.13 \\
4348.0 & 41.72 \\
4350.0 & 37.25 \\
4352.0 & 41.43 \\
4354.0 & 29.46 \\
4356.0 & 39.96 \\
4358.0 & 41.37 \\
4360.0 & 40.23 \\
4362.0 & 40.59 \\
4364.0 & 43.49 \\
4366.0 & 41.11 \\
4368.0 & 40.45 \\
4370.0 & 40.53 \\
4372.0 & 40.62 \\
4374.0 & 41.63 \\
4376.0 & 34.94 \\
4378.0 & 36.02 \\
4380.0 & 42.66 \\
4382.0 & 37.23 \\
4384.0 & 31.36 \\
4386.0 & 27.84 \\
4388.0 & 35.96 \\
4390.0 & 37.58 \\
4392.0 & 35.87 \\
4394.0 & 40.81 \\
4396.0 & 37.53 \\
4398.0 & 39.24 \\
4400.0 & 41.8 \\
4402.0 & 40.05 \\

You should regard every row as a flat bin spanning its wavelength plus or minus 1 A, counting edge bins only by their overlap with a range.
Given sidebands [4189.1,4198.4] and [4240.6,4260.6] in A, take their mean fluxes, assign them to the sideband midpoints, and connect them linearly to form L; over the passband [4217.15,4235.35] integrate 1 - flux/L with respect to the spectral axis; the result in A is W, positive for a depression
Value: 0.8 A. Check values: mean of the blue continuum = 39.1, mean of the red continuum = 37.2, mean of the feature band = 36.4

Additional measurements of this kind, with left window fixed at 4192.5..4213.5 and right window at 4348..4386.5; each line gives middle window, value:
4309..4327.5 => 2.2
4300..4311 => 3.4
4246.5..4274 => 1.7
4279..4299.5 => 1.9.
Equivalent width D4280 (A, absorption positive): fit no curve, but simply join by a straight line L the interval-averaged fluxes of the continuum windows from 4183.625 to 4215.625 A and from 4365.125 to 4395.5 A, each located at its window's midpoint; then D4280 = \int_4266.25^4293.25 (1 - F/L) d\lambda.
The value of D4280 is 2.0 A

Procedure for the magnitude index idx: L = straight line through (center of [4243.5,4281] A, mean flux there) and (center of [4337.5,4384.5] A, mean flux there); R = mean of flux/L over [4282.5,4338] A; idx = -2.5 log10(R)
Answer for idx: 0.09 mag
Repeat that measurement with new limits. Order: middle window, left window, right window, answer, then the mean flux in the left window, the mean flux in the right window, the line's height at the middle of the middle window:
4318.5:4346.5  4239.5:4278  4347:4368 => 0.063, 36.4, 39.7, 38.9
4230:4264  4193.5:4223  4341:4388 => 0.059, 39.5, 37.4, 39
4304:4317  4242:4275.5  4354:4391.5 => 0.296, 36.4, 38.3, 37.2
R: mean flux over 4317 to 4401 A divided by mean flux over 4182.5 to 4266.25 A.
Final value 1.0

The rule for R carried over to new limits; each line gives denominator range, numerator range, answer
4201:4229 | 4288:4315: 0.78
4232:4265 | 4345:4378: 1.06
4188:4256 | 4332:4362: 0.98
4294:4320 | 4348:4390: 1.24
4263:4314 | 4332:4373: 1.15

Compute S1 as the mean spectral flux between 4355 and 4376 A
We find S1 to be 40.7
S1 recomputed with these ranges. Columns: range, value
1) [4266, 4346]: 34.3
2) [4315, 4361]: 37.3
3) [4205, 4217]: 40.3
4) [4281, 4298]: 34.8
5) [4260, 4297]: 35.6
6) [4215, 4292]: 36.4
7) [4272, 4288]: 35.5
